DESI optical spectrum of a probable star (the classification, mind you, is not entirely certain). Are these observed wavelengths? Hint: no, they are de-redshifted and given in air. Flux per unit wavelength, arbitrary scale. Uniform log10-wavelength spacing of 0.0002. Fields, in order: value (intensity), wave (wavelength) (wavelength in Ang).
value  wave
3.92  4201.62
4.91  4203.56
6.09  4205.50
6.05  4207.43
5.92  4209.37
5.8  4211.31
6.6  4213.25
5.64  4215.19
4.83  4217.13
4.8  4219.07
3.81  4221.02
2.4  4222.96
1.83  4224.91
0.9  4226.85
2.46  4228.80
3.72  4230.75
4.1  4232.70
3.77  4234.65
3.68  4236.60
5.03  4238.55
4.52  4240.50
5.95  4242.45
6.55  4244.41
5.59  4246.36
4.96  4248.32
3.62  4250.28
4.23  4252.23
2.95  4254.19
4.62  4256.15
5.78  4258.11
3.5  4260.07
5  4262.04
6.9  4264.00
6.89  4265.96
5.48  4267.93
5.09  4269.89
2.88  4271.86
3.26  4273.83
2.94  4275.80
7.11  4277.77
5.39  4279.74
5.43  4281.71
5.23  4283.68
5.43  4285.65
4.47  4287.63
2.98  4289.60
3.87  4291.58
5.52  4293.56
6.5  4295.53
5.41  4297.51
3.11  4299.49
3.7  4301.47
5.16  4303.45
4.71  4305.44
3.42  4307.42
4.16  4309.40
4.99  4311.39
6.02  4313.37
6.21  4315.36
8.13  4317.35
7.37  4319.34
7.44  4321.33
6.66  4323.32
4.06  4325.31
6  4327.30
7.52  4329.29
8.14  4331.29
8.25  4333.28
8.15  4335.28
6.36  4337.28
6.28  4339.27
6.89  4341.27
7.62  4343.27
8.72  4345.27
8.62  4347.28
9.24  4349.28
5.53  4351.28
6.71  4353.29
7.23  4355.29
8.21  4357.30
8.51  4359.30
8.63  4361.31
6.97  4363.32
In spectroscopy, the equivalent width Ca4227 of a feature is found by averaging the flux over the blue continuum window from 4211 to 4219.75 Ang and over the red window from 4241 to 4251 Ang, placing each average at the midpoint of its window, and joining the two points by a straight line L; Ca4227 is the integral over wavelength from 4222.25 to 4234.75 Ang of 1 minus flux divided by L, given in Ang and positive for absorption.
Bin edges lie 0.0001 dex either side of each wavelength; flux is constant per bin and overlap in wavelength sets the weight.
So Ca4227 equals 6.4 Ang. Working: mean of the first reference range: 5.54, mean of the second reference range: 5.34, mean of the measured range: 2.67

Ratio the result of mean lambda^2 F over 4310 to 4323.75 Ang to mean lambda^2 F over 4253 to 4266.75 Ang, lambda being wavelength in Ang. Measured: 1.34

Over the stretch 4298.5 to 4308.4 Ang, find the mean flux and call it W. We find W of 4.02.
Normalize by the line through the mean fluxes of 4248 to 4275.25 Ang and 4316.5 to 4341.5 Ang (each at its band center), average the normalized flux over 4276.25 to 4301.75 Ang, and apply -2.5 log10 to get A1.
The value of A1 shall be 0.131 mag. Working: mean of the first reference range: 4.62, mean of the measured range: 4.93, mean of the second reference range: 7.02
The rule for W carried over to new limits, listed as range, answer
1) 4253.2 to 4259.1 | 4.45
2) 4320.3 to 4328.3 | 6.05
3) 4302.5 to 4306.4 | 4.92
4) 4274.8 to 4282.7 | 5.22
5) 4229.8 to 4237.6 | 3.82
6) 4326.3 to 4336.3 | 7.61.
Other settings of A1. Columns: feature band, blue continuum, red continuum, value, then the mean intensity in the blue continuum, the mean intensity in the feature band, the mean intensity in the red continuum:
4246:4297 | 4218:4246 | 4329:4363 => 0.07 mag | 3.87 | 4.83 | 7.67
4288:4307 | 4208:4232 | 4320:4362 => 0.34 mag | 4.09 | 4.51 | 7.36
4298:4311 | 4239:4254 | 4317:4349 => 0.49 mag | 4.95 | 4.14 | 7.29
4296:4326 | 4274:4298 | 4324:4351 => 0.14 mag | 4.96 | 5.4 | 7.32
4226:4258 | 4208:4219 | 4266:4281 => 0.23 mag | 5.69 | 4.22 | 4.75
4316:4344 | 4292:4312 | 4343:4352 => -0.06 mag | 4.64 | 7.05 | 8.05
